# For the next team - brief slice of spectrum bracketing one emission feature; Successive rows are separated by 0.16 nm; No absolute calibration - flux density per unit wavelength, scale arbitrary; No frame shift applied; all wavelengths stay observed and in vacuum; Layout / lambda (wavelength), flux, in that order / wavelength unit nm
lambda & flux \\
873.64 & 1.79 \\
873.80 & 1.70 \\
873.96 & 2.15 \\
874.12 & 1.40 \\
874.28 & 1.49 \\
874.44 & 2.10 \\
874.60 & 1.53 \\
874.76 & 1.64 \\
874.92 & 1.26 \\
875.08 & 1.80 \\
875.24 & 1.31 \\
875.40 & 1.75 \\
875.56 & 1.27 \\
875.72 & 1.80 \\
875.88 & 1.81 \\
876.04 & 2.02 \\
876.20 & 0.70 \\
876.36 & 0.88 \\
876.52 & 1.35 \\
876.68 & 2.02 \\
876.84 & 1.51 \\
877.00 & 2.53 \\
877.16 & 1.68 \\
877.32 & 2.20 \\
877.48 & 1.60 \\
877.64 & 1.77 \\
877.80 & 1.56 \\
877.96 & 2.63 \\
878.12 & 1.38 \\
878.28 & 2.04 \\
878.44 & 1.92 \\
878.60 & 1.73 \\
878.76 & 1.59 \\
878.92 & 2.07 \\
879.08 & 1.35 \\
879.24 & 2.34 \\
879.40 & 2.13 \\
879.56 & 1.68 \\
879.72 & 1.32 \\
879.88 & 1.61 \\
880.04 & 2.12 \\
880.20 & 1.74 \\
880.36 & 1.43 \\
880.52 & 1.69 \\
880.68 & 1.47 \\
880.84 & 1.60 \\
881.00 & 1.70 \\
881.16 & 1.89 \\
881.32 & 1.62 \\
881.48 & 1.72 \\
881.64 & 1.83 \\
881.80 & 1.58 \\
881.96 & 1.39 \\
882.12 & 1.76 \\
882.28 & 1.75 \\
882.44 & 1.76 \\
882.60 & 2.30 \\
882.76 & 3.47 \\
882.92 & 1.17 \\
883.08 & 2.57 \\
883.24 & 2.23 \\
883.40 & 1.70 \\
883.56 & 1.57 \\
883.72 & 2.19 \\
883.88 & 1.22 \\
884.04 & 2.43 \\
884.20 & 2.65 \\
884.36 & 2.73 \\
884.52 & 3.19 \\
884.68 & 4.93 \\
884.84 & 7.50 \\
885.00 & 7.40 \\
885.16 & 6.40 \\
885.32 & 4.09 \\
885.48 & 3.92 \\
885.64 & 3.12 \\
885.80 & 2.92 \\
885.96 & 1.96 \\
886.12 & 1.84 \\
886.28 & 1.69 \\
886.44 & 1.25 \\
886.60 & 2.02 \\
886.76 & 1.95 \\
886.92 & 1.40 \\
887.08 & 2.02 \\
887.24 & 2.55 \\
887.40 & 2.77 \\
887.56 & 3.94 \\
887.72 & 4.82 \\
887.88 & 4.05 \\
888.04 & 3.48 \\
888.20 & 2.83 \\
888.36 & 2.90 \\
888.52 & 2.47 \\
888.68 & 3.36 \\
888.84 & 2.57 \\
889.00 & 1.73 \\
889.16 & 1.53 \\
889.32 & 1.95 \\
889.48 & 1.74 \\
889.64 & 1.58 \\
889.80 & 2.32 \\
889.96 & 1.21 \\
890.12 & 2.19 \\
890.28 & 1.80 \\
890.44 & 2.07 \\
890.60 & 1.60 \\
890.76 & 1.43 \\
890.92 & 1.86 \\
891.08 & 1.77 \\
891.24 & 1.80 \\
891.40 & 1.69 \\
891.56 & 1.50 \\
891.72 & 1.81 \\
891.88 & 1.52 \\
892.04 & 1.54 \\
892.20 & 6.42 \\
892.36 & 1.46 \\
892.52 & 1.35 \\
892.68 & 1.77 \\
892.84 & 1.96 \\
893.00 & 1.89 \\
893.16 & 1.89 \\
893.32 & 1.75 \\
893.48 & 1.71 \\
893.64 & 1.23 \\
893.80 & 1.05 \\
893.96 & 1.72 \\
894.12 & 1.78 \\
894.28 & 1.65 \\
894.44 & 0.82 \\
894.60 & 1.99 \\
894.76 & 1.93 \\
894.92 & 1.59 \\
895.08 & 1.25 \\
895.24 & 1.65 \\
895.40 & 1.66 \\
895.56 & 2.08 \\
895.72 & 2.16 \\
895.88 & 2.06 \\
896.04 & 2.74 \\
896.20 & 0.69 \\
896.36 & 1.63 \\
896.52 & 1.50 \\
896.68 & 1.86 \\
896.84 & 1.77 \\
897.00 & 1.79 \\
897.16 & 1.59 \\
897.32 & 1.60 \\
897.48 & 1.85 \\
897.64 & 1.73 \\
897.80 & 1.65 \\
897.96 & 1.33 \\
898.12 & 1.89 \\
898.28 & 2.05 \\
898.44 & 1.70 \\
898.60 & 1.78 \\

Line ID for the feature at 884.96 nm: H-alpha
